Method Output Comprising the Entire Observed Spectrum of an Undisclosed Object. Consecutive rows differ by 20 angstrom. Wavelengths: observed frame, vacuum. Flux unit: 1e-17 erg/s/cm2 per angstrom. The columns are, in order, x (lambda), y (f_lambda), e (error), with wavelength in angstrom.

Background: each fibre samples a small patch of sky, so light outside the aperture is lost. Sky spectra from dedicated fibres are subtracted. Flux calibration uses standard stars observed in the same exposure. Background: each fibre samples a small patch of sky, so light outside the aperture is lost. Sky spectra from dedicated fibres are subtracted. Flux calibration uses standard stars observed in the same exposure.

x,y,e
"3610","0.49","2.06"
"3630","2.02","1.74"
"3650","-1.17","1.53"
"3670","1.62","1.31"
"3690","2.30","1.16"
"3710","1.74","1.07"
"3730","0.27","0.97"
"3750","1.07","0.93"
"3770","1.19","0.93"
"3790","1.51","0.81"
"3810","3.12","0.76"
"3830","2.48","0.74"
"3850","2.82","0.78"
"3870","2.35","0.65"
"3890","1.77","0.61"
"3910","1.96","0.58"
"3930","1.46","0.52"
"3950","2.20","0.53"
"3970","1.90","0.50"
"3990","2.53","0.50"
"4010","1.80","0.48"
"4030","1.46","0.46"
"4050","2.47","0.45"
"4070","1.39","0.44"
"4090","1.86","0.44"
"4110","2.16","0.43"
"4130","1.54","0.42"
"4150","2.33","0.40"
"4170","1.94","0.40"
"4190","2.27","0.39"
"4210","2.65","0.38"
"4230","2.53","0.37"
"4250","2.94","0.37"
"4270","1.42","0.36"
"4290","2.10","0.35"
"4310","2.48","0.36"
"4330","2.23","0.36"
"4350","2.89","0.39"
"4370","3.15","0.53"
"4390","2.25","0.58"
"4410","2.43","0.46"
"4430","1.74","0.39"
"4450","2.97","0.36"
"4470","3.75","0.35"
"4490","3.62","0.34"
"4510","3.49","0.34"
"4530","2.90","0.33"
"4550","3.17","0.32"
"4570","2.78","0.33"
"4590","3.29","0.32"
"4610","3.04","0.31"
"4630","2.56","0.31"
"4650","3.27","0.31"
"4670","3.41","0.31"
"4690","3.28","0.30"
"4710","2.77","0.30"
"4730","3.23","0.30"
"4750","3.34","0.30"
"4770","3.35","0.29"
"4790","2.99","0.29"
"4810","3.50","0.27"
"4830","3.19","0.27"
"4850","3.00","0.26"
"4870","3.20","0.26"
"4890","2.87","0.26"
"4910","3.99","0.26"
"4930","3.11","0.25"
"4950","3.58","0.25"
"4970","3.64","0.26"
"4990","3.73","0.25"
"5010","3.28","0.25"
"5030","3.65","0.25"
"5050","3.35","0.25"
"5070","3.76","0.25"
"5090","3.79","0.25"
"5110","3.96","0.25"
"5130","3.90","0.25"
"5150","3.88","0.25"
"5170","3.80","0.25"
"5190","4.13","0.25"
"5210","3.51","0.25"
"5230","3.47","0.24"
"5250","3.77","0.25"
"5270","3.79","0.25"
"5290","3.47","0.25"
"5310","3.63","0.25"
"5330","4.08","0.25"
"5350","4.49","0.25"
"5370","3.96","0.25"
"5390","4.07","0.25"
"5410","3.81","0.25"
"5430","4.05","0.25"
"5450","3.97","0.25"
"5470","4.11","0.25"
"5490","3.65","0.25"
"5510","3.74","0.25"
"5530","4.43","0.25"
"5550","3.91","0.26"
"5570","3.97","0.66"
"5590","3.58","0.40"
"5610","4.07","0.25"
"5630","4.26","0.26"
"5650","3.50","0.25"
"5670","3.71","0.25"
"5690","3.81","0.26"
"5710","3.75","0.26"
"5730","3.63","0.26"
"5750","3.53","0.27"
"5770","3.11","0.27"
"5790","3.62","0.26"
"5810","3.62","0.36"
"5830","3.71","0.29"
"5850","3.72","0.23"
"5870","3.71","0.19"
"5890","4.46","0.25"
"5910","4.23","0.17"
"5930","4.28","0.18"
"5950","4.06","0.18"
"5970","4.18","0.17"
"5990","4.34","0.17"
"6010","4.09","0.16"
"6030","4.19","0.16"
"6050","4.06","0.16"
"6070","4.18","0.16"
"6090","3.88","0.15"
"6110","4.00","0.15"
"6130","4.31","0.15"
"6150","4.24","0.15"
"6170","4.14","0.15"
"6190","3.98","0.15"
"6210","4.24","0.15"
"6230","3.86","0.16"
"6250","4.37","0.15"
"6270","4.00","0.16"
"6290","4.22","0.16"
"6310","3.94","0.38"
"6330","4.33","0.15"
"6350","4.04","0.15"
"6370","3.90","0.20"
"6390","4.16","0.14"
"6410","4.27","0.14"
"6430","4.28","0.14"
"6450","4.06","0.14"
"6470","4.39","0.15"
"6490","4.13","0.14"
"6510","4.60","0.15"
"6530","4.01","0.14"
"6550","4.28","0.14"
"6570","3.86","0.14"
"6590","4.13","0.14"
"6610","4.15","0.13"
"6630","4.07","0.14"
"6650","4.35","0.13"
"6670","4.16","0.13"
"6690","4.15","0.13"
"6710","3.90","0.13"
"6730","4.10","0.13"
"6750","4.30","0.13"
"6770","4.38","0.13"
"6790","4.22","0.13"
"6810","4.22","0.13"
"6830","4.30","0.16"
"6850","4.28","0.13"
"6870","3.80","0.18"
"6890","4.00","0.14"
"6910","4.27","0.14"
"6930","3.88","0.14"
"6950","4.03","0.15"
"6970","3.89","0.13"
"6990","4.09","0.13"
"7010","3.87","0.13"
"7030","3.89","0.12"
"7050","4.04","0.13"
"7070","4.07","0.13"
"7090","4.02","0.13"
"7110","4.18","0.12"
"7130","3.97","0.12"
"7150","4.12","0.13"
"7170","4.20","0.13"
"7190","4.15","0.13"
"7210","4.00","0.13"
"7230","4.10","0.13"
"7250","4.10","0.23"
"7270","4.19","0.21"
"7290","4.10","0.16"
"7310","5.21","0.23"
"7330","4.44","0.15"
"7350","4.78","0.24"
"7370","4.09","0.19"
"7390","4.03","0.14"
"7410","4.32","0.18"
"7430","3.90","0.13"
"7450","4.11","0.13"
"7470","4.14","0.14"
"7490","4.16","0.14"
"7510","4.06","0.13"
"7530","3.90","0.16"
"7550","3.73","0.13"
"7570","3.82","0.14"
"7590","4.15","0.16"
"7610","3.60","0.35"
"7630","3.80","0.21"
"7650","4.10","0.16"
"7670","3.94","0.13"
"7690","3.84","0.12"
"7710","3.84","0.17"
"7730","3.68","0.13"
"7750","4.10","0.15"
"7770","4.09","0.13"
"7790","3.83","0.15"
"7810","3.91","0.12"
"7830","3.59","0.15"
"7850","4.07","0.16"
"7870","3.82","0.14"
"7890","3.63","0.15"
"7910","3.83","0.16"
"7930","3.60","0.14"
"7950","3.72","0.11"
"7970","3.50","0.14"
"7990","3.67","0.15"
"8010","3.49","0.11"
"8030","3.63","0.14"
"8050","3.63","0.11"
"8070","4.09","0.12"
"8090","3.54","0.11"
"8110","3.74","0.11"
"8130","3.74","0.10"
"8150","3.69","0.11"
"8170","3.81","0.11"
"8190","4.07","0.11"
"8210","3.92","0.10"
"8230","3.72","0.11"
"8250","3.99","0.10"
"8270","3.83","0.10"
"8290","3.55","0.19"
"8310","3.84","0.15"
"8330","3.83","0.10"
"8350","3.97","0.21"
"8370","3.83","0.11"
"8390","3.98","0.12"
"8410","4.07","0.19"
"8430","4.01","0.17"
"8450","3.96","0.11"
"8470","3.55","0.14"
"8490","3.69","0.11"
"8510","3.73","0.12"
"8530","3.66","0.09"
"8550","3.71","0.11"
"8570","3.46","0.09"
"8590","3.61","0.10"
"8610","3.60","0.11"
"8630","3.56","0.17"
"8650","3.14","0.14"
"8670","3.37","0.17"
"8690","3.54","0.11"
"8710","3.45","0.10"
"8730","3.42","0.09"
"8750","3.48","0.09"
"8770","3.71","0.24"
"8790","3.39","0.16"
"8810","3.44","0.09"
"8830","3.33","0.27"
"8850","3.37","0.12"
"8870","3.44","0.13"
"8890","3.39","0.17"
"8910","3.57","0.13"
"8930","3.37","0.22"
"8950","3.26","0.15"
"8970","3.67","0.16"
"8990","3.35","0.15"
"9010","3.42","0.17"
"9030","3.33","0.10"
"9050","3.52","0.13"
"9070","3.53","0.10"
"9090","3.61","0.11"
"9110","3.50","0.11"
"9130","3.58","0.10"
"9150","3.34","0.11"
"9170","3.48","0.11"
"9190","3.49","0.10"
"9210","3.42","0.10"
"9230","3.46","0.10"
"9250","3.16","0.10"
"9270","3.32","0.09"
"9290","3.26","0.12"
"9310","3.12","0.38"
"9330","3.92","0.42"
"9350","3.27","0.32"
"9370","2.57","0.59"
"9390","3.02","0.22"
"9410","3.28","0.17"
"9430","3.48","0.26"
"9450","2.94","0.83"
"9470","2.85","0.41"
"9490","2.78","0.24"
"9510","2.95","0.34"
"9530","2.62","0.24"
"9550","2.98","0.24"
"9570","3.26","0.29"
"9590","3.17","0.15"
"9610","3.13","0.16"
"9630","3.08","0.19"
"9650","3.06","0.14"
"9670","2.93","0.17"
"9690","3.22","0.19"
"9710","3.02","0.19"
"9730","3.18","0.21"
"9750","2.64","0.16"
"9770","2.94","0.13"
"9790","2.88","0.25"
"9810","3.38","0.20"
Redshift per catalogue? 0.11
